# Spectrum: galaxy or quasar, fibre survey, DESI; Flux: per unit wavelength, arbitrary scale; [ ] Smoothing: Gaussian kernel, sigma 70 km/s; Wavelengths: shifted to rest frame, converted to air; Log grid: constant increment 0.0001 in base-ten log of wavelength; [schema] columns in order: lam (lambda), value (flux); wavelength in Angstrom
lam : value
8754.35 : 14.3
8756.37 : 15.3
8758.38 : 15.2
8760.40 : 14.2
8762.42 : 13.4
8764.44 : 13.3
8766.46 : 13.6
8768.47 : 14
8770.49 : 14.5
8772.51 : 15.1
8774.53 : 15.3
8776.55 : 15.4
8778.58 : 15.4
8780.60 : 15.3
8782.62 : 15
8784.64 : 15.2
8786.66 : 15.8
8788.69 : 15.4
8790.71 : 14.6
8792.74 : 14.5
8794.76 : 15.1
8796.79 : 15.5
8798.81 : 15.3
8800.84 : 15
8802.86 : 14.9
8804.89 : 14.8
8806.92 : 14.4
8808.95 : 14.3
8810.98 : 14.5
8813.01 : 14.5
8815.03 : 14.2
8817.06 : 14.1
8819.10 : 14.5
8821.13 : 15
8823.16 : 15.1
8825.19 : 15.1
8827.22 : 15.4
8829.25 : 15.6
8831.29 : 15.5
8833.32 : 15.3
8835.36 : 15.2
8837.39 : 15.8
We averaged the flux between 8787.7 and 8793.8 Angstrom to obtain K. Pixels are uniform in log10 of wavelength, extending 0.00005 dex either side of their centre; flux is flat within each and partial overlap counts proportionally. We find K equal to 14.8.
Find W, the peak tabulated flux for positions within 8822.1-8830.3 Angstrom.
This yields 15.6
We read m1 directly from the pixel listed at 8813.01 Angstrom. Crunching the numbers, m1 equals 14.5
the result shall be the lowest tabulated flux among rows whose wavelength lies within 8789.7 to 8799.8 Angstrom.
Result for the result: 14.5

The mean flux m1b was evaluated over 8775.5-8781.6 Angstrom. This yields 15.3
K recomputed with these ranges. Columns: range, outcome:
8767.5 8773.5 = 14.5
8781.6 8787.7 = 15.3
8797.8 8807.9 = 14.9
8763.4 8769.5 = 13.6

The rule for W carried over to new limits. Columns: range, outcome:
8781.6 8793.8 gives 15.8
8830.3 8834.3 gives 15.5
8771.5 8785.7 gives 15.4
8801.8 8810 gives 14.9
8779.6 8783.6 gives 15.3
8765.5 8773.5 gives 15.1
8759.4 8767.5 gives 14.2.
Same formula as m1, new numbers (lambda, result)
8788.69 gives 15.4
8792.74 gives 14.5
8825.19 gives 15.1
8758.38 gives 15.2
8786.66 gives 15.8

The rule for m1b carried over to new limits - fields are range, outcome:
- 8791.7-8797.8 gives 15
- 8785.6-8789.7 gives 15.6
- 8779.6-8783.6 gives 15.2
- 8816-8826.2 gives 14.7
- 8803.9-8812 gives 14.5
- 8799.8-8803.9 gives 15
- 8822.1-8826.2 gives 15.1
